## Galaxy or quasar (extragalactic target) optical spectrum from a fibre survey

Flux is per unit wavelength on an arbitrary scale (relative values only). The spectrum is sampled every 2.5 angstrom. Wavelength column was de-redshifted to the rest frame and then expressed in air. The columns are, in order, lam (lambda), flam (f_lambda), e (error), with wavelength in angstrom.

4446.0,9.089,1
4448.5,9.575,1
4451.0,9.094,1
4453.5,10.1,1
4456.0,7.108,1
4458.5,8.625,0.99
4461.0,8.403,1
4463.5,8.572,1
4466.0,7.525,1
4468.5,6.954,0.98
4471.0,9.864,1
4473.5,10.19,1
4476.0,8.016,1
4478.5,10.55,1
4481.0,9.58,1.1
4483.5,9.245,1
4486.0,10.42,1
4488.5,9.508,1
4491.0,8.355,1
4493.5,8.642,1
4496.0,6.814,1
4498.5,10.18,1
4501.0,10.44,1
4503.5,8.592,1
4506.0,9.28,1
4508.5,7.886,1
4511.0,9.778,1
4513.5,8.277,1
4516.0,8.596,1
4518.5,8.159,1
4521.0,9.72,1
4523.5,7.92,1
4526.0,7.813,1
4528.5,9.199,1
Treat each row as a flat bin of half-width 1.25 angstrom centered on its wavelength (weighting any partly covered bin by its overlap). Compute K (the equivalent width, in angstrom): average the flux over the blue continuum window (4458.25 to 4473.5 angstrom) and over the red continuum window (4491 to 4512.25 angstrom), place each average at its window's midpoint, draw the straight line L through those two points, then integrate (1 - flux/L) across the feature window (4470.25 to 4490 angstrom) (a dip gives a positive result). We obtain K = -2.3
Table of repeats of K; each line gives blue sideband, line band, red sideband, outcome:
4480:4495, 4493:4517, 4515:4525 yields 0.1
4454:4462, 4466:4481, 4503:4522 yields -1.1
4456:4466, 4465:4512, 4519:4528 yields -3.9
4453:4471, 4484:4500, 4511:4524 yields -1.0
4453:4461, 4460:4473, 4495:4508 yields 0.3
